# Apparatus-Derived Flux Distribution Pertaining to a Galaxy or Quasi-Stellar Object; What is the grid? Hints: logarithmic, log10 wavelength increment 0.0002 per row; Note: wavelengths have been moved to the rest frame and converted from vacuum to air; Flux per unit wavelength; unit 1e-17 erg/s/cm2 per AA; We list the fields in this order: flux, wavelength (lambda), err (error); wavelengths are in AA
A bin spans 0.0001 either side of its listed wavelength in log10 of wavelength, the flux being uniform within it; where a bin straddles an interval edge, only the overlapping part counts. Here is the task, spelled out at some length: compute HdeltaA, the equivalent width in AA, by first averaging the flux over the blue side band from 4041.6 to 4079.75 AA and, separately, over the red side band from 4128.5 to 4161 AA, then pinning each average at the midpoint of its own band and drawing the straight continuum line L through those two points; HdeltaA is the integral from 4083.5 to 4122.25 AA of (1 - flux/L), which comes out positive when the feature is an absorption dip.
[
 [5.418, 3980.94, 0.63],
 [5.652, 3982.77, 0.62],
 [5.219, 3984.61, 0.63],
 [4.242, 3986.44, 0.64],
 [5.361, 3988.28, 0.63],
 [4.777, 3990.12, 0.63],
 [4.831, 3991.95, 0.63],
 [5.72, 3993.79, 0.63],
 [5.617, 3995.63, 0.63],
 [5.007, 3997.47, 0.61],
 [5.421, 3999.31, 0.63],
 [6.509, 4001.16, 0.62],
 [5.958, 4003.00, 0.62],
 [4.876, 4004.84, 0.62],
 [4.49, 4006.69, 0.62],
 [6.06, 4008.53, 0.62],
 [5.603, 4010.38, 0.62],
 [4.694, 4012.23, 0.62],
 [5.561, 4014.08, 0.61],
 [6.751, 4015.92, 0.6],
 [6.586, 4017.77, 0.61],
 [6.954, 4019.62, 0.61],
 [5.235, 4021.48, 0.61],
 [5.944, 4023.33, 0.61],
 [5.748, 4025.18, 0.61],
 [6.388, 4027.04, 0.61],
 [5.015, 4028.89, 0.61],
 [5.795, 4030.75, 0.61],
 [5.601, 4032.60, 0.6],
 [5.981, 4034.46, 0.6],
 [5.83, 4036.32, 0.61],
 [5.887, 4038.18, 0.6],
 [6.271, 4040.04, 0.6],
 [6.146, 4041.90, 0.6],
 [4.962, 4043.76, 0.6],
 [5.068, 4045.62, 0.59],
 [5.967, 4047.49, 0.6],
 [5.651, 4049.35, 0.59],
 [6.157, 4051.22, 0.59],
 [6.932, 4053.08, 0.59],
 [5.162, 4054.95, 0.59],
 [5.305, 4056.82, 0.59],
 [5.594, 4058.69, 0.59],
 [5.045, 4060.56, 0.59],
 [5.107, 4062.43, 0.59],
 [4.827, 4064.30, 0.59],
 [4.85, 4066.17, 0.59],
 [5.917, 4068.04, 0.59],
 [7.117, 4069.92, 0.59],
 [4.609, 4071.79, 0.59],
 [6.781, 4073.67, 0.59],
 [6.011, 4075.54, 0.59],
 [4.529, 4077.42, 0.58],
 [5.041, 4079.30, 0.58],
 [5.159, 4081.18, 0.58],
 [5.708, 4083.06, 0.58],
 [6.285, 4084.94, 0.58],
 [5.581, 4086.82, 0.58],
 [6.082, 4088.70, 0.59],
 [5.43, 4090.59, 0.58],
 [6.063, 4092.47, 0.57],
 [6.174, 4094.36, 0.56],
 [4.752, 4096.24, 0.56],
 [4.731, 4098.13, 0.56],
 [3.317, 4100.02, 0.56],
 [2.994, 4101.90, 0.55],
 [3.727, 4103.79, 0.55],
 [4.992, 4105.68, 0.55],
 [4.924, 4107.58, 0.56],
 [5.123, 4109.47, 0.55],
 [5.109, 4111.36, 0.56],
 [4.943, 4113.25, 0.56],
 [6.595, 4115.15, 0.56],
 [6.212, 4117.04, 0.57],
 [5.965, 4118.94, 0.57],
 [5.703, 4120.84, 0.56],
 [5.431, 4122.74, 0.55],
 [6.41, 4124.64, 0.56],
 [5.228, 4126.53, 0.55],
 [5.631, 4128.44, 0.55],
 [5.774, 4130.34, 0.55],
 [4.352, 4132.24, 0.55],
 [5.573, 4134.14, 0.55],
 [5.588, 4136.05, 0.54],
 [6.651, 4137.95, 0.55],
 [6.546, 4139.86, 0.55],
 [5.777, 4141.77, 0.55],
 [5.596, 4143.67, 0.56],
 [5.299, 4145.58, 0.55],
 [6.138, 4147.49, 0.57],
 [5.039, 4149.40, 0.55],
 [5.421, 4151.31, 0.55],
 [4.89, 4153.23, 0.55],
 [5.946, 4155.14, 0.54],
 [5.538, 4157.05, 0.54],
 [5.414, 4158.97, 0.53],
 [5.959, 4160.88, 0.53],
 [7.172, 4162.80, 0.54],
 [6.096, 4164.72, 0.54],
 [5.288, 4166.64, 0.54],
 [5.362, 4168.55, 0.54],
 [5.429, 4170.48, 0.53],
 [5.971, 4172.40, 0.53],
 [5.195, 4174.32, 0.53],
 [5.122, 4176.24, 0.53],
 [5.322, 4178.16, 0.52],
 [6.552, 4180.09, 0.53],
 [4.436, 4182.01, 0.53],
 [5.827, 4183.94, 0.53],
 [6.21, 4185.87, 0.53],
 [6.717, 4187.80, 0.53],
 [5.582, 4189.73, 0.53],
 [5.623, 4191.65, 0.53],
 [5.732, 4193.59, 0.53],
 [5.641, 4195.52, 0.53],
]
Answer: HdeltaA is 2.4 AA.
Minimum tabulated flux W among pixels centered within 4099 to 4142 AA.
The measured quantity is 2.994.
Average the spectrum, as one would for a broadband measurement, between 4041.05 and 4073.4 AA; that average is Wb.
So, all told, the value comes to 5.58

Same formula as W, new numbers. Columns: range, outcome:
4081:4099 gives 4.731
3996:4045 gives 4.49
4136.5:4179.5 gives 4.89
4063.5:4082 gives 4.529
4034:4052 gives 4.962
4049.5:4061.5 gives 5.045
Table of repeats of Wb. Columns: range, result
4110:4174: 5.69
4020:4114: 5.44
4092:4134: 5.19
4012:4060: 5.82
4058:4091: 5.54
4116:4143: 5.78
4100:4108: 4.01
